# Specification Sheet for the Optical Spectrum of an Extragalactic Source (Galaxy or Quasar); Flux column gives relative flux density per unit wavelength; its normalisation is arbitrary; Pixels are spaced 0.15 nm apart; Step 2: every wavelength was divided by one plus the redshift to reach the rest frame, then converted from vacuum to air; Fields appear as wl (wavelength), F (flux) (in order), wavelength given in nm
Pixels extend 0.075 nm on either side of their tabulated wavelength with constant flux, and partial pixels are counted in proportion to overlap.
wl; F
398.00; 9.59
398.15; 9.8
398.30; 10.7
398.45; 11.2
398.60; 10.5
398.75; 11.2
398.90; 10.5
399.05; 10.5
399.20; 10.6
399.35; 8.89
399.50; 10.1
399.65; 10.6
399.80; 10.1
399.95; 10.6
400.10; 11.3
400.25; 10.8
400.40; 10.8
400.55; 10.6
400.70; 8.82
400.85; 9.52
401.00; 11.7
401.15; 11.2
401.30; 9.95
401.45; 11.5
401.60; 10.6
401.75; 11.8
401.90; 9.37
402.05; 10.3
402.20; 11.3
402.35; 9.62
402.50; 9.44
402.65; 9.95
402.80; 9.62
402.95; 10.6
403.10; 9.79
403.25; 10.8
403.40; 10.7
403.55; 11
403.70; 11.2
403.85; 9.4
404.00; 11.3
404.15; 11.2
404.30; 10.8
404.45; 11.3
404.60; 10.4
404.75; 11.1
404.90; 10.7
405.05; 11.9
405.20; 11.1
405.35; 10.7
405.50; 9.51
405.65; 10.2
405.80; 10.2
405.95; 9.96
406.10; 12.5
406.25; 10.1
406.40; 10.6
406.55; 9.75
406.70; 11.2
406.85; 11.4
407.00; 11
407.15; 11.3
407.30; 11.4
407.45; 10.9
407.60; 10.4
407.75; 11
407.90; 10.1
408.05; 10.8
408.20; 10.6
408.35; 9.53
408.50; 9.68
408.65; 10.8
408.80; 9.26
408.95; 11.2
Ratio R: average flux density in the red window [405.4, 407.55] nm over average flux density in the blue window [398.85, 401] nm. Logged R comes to 1.04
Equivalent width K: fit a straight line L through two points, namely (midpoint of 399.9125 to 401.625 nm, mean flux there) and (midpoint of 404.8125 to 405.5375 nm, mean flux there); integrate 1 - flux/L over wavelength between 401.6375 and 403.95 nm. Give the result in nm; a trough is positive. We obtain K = 0.08 nm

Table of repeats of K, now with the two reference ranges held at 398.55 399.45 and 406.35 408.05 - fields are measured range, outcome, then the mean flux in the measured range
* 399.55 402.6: 0.00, 10.5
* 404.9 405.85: 0.01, 10.6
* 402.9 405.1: -0.03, 10.8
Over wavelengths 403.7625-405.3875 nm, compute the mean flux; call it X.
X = 10.9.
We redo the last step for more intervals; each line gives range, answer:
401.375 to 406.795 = 10.6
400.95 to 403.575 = 10.5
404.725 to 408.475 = 10.7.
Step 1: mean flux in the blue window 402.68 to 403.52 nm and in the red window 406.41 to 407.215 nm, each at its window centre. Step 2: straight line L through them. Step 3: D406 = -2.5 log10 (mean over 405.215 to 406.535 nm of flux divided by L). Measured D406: 0.03 mag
